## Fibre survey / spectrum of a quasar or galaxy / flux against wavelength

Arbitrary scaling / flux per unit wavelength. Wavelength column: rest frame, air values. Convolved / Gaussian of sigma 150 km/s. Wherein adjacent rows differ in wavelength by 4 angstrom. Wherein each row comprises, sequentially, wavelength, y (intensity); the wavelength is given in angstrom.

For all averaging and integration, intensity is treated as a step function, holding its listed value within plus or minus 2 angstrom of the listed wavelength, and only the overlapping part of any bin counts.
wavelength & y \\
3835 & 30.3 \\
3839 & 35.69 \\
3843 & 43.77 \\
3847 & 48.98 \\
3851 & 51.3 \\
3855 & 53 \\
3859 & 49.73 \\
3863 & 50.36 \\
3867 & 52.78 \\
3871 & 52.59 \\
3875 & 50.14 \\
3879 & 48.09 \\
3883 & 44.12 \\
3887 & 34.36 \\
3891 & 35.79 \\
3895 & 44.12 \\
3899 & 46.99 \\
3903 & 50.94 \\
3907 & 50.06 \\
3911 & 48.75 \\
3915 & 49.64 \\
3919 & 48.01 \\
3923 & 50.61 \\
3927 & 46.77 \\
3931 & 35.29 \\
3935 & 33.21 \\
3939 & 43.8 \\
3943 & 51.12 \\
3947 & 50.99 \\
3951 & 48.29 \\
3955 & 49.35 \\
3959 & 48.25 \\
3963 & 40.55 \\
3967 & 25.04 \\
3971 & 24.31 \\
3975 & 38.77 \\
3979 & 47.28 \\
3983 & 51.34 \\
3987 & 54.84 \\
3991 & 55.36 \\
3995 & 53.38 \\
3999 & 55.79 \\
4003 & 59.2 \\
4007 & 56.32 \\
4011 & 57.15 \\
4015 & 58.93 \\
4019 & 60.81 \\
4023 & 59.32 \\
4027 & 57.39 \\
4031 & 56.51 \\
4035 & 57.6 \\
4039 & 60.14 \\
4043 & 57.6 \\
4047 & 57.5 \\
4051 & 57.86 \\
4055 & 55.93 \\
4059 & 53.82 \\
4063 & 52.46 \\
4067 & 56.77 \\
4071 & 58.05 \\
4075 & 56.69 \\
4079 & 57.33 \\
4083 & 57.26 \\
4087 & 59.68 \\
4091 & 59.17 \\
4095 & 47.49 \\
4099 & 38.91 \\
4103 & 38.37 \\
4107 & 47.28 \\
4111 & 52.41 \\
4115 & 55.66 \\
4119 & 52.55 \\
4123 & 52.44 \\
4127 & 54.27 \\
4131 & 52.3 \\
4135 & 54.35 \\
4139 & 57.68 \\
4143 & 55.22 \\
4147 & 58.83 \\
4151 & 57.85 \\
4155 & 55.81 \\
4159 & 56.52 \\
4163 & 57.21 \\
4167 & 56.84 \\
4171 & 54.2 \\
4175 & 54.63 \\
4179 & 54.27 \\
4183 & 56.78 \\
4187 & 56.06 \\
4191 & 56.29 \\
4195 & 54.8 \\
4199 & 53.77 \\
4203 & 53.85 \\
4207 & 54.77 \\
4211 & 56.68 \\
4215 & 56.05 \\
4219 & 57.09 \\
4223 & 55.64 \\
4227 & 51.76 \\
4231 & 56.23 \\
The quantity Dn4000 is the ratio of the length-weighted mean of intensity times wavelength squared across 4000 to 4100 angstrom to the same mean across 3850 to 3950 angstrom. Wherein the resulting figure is 1.3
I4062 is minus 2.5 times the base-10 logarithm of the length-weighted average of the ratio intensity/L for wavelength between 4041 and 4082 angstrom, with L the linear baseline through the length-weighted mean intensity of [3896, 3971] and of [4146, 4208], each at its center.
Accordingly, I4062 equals -0.119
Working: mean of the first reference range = 44.8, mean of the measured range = 56.4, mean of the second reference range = 55.7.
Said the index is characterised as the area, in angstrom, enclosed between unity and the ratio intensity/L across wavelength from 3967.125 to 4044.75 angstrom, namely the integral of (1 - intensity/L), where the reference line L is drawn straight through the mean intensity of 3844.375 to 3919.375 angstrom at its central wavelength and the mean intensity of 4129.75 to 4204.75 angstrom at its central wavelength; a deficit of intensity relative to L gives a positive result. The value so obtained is -2.7 angstrom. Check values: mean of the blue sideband 47.8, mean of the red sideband 55.7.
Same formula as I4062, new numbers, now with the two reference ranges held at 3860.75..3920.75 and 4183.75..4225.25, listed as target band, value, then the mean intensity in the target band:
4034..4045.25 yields -0.15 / 58.5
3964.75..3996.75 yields 0.14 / 43.7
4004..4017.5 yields -0.15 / 57.7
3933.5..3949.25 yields 0.08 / 45.2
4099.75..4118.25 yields 0.11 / 48.1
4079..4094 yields -0.11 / 57.8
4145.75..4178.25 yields -0.04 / 56.3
